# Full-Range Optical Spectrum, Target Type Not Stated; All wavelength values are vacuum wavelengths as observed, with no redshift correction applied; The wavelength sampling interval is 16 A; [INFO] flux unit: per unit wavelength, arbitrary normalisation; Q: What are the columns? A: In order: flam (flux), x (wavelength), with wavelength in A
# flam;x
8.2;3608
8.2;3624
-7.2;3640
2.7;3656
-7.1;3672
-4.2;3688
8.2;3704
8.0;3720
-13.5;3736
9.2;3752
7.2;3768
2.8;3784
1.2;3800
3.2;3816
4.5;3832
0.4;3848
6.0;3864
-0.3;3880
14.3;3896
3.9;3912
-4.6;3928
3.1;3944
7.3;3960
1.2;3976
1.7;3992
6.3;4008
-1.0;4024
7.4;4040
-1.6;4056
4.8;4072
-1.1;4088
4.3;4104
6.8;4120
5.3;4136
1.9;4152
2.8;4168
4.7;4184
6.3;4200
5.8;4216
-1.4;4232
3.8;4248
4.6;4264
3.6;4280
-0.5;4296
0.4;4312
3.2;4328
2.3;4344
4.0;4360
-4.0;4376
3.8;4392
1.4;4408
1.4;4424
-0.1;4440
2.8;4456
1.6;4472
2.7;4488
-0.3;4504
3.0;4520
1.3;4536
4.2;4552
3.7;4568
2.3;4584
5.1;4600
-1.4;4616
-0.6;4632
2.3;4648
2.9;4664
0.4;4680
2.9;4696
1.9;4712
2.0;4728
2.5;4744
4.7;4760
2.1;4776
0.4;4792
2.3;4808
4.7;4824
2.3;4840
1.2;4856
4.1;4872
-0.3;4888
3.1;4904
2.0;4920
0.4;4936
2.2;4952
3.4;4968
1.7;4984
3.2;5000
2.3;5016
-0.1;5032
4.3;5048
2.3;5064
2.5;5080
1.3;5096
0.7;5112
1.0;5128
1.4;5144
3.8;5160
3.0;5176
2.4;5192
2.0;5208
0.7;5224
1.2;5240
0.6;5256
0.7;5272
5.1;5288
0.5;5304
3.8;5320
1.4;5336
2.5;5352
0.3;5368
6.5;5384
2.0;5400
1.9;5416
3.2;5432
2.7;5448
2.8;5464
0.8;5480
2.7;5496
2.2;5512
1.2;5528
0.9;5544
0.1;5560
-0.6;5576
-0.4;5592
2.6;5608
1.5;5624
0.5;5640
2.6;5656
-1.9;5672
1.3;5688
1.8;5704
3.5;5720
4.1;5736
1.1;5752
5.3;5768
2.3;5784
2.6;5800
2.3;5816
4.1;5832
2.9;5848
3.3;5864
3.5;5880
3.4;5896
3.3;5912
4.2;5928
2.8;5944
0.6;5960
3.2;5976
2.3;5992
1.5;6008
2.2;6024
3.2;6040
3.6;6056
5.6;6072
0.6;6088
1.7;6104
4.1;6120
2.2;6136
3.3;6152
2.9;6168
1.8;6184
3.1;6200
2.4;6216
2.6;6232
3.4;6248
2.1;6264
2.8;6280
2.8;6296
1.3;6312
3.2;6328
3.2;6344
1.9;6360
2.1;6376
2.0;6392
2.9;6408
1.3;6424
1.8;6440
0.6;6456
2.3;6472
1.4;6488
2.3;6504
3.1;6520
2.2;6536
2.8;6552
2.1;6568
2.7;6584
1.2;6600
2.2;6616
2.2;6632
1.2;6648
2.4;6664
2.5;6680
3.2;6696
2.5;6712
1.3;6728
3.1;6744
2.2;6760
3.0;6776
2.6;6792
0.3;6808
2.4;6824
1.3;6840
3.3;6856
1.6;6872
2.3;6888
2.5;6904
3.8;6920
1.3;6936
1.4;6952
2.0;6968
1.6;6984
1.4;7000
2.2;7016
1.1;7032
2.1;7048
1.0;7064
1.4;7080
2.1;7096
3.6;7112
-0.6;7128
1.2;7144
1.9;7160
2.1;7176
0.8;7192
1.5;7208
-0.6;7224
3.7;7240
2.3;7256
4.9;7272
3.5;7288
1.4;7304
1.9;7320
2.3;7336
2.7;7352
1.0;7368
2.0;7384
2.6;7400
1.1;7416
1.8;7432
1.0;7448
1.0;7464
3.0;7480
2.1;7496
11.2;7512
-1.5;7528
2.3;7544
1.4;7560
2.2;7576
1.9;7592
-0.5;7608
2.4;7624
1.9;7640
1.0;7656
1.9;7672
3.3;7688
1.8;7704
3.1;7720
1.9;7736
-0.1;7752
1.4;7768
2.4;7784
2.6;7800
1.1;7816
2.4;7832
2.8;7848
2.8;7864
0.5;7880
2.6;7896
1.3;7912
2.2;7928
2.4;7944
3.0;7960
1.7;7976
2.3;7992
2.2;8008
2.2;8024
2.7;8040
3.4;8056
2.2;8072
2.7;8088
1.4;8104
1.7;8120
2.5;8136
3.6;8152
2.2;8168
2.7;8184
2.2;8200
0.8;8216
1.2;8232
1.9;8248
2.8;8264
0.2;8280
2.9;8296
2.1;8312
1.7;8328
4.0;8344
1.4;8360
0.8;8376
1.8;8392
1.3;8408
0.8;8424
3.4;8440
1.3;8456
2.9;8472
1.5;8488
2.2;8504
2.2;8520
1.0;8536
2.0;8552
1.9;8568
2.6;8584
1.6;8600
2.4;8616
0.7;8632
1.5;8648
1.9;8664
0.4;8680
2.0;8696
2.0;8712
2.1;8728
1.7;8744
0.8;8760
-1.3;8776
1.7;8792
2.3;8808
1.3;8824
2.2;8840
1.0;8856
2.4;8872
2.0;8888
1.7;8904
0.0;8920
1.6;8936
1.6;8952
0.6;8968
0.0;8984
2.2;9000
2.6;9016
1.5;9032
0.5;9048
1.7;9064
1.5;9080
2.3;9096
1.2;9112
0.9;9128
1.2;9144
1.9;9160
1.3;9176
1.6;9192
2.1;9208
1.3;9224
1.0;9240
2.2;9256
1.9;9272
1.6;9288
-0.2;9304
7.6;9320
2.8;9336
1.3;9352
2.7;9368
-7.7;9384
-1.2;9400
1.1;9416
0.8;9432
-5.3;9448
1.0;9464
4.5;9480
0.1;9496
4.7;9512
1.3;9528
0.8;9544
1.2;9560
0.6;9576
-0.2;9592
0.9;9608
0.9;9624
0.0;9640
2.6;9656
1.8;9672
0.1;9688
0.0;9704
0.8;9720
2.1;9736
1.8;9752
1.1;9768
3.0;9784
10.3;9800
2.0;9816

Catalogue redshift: 1.01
